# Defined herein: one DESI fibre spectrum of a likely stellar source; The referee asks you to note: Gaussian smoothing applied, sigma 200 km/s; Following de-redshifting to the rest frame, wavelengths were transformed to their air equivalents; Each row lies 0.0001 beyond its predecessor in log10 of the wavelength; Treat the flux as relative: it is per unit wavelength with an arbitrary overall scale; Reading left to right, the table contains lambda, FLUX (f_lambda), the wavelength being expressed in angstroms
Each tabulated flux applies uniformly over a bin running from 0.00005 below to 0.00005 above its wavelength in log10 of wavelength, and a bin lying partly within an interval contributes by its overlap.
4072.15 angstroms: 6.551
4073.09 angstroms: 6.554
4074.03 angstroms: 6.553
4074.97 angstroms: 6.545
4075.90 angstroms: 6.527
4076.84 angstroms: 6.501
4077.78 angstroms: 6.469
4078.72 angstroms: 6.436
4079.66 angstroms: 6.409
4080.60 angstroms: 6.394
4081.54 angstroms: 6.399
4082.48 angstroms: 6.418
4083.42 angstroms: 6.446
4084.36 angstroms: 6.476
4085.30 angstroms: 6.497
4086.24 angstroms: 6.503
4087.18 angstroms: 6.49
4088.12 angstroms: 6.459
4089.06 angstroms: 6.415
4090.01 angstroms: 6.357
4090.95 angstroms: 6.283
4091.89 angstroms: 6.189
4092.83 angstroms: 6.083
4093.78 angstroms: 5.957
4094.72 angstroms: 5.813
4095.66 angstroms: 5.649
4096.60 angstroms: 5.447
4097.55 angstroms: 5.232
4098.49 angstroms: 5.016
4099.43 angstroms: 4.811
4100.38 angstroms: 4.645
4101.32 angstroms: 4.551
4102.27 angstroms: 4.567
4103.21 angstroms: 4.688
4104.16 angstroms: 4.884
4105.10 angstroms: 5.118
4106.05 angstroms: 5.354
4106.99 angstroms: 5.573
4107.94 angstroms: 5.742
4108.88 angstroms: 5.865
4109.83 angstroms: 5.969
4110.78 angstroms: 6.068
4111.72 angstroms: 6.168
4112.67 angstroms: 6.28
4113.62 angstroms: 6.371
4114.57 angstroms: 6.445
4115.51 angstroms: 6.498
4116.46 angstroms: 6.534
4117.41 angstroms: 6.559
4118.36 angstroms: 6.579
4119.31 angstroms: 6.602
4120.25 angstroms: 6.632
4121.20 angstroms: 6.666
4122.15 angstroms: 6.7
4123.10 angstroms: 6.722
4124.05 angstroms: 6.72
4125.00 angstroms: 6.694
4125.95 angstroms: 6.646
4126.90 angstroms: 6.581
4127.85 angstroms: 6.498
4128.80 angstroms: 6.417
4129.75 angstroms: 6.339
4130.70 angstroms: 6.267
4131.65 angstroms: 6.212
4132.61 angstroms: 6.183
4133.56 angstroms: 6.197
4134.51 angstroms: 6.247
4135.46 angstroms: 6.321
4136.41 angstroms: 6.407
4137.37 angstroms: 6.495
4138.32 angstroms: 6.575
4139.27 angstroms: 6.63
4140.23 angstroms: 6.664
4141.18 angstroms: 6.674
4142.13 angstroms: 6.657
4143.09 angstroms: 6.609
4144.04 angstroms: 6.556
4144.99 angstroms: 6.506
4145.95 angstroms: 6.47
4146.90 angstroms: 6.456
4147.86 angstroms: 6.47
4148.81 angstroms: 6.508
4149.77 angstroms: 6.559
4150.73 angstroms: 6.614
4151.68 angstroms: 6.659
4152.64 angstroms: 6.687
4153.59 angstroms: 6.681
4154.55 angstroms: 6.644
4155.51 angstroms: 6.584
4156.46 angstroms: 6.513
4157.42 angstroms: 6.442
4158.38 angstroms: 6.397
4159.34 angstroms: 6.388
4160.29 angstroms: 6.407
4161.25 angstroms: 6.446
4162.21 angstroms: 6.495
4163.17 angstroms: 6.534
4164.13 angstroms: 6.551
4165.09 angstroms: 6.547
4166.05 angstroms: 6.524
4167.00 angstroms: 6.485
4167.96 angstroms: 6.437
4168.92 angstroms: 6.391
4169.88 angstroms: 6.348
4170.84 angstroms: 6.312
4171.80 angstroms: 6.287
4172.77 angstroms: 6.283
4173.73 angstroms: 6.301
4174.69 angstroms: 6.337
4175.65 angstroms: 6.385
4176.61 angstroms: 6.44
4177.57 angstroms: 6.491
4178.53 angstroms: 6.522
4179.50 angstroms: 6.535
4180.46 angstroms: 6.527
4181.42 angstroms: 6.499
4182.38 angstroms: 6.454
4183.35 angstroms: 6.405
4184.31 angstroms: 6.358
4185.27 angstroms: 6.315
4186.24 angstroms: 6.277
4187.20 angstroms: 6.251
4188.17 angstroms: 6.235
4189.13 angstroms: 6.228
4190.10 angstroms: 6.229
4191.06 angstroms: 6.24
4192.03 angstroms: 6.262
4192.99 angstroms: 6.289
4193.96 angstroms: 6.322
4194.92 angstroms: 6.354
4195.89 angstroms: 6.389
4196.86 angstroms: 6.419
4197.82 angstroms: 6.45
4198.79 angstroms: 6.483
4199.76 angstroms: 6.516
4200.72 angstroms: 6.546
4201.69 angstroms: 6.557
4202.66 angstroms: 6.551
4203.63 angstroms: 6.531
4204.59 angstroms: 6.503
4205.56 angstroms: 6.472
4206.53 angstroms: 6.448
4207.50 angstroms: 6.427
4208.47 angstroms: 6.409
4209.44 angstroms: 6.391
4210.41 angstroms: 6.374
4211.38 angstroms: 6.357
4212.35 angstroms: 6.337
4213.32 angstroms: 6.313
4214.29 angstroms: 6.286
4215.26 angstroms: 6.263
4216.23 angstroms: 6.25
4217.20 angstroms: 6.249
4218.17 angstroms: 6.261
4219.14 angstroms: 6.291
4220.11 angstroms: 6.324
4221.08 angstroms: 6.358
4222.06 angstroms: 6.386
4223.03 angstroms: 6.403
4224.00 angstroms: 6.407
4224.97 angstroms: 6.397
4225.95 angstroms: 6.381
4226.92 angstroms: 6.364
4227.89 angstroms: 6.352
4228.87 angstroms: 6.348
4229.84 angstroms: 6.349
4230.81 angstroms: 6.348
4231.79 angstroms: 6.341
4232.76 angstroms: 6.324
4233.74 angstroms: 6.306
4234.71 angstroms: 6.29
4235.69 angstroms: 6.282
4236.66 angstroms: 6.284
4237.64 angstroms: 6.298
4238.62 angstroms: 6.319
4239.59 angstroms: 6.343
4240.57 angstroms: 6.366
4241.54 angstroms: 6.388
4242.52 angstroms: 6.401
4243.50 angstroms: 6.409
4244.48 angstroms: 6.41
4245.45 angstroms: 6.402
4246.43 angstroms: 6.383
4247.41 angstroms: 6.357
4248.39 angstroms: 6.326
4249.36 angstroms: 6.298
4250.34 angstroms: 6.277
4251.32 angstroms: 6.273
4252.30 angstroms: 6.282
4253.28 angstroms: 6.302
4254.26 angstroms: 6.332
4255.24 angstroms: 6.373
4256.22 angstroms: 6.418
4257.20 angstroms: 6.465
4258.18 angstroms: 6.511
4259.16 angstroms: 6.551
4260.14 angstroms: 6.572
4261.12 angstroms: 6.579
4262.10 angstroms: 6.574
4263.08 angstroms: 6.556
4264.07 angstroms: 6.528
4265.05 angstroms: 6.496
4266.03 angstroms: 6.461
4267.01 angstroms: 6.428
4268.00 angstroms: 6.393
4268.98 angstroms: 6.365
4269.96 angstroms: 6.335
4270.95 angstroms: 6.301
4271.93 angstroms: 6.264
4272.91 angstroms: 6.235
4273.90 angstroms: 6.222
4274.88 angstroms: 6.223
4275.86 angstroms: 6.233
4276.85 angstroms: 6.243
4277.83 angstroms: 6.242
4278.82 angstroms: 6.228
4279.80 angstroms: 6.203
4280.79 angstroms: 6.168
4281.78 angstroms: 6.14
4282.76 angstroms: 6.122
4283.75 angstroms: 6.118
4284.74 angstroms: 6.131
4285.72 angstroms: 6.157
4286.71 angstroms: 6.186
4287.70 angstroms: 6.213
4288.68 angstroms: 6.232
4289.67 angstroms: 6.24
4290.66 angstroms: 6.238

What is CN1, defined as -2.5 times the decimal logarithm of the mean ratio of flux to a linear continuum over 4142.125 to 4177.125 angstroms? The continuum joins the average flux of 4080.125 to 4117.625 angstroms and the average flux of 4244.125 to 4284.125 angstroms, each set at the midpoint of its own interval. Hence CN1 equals -0.08 mag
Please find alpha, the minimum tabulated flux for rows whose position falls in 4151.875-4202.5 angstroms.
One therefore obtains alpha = 6.228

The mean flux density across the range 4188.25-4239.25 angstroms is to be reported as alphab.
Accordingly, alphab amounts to 6.36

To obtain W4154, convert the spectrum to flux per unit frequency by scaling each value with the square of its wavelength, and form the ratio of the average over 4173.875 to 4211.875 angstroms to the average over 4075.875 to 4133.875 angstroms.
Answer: 1.1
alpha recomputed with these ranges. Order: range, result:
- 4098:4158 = 4.551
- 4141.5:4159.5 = 6.388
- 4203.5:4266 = 6.249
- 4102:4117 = 4.567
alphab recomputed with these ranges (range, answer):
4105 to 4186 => 6.42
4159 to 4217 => 6.4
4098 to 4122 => 5.78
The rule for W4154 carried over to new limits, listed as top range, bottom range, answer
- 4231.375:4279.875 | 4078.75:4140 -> 1.12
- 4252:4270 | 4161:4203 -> 1.05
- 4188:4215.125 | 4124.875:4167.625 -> 1.01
